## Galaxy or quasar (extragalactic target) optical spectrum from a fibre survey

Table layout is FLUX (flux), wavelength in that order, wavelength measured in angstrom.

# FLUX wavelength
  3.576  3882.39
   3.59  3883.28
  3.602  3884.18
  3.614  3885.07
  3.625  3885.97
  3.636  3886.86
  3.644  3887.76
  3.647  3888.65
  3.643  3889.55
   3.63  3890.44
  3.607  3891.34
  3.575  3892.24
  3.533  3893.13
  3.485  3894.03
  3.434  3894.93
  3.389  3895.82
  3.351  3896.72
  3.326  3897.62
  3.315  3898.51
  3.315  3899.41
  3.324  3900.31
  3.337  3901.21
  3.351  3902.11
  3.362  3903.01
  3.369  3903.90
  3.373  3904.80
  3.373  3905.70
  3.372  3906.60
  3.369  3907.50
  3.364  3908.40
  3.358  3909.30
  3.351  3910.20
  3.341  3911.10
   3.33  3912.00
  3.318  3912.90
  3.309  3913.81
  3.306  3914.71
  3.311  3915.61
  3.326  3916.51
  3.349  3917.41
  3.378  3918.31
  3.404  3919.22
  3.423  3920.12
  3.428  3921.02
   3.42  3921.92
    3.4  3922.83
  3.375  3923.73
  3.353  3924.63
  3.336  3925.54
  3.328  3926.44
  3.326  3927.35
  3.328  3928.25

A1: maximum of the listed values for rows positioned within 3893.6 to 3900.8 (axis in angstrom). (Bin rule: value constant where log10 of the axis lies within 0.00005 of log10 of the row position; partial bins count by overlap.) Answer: 3.485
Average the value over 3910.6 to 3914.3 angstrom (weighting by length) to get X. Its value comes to 3.32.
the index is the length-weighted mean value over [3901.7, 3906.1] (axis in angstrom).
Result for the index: 3.37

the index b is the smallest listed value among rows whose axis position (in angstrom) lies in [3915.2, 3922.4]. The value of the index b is 3.311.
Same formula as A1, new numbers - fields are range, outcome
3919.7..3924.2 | 3.428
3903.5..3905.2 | 3.373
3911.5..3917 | 3.33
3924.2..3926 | 3.353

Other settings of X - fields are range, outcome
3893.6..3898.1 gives 3.4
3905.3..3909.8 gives 3.37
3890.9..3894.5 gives 3.55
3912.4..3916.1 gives 3.31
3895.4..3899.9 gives 3.34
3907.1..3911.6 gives 3.36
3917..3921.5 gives 3.4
